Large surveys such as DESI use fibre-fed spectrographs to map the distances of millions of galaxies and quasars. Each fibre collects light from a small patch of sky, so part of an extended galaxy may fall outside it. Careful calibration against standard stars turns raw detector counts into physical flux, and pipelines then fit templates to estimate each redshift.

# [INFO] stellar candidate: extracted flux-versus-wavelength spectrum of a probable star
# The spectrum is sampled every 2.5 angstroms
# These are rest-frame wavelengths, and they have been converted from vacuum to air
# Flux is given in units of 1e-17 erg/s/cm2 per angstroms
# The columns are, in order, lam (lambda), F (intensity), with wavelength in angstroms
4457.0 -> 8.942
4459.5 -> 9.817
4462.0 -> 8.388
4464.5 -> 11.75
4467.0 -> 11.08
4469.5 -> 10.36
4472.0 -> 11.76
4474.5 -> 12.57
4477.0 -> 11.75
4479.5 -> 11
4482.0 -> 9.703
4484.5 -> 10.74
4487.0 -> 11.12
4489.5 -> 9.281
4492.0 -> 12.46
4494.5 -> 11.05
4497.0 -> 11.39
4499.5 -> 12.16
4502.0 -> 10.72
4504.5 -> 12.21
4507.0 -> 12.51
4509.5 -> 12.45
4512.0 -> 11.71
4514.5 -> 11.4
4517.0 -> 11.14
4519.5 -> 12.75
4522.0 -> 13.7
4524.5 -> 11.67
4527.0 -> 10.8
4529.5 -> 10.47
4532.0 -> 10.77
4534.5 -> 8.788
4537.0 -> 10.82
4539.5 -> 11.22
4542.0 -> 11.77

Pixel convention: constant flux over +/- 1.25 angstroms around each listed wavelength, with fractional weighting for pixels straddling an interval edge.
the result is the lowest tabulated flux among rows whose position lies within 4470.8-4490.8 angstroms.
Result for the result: 9.281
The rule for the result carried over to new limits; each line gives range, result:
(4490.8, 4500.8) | 11.05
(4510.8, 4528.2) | 10.8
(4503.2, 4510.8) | 12.21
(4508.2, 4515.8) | 11.4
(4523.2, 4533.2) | 10.47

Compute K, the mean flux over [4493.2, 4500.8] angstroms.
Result 11.5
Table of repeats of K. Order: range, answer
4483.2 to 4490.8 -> 10.4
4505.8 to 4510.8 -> 12.5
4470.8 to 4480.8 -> 11.8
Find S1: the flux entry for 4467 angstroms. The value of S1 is 11.08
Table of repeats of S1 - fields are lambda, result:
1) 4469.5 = 10.36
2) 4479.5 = 11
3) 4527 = 10.8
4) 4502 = 10.72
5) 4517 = 11.14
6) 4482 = 9.703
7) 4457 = 8.942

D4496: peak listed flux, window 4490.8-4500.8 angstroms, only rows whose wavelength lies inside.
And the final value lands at 12.46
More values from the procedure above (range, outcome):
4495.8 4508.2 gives 12.51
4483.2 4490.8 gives 11.12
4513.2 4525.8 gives 13.7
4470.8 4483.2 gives 12.57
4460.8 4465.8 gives 11.75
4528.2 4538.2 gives 10.82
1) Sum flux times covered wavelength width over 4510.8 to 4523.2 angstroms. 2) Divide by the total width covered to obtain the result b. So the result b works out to 12.1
